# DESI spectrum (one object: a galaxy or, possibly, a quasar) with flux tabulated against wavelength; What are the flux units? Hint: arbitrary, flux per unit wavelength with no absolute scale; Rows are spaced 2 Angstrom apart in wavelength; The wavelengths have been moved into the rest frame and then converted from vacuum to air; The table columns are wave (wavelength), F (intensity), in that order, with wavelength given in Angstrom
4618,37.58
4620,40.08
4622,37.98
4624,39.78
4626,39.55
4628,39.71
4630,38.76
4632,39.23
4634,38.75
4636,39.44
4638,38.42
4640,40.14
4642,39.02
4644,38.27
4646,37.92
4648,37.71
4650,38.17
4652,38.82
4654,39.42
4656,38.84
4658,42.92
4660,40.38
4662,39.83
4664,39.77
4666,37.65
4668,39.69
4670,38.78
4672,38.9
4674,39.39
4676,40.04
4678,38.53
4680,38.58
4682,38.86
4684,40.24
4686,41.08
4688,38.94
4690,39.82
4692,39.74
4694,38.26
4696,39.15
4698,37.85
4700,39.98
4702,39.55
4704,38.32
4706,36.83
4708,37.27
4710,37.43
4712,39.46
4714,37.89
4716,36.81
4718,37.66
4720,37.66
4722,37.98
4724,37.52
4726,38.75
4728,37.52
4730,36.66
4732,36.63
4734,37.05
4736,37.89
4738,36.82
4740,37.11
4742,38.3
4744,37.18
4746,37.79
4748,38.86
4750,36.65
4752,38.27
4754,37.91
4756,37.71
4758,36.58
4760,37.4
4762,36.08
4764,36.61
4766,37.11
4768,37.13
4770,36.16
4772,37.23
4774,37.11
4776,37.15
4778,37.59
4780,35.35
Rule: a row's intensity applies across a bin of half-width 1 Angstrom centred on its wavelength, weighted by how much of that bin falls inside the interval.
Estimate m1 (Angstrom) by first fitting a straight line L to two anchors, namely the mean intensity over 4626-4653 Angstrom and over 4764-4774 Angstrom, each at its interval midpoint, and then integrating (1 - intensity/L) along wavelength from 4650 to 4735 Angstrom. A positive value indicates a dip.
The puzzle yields -1.51 Angstrom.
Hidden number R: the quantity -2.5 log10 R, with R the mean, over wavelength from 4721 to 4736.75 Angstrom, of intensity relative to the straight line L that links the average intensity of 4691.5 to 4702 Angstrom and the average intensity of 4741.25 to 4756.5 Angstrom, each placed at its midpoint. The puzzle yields 0.023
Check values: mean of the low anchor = 39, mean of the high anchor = 37.8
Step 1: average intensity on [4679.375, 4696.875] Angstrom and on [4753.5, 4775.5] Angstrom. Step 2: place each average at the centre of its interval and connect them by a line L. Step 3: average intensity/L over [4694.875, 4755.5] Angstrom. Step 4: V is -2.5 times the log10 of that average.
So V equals 0.01 mag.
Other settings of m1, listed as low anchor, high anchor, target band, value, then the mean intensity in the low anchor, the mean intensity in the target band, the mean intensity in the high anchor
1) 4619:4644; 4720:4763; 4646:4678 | -0.47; 39.2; 39.3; 37.5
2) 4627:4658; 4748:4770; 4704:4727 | 0.04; 39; 37.8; 37.2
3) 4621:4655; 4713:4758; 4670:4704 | -0.93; 38.9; 39.3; 37.6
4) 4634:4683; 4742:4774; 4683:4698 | -0.37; 39.1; 39.5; 37.3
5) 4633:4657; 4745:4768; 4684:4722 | -0.55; 38.7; 38.6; 37.4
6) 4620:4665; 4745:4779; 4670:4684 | -0.16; 39.2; 39.1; 37.3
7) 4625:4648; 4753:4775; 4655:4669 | -0.47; 39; 39.9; 37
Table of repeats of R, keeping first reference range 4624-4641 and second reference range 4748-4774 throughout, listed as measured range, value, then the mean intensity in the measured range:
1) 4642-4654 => 0.02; 38.4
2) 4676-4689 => -0.03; 39.4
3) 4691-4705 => -0.02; 39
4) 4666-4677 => -0.02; 39.2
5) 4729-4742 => 0.01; 37.1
